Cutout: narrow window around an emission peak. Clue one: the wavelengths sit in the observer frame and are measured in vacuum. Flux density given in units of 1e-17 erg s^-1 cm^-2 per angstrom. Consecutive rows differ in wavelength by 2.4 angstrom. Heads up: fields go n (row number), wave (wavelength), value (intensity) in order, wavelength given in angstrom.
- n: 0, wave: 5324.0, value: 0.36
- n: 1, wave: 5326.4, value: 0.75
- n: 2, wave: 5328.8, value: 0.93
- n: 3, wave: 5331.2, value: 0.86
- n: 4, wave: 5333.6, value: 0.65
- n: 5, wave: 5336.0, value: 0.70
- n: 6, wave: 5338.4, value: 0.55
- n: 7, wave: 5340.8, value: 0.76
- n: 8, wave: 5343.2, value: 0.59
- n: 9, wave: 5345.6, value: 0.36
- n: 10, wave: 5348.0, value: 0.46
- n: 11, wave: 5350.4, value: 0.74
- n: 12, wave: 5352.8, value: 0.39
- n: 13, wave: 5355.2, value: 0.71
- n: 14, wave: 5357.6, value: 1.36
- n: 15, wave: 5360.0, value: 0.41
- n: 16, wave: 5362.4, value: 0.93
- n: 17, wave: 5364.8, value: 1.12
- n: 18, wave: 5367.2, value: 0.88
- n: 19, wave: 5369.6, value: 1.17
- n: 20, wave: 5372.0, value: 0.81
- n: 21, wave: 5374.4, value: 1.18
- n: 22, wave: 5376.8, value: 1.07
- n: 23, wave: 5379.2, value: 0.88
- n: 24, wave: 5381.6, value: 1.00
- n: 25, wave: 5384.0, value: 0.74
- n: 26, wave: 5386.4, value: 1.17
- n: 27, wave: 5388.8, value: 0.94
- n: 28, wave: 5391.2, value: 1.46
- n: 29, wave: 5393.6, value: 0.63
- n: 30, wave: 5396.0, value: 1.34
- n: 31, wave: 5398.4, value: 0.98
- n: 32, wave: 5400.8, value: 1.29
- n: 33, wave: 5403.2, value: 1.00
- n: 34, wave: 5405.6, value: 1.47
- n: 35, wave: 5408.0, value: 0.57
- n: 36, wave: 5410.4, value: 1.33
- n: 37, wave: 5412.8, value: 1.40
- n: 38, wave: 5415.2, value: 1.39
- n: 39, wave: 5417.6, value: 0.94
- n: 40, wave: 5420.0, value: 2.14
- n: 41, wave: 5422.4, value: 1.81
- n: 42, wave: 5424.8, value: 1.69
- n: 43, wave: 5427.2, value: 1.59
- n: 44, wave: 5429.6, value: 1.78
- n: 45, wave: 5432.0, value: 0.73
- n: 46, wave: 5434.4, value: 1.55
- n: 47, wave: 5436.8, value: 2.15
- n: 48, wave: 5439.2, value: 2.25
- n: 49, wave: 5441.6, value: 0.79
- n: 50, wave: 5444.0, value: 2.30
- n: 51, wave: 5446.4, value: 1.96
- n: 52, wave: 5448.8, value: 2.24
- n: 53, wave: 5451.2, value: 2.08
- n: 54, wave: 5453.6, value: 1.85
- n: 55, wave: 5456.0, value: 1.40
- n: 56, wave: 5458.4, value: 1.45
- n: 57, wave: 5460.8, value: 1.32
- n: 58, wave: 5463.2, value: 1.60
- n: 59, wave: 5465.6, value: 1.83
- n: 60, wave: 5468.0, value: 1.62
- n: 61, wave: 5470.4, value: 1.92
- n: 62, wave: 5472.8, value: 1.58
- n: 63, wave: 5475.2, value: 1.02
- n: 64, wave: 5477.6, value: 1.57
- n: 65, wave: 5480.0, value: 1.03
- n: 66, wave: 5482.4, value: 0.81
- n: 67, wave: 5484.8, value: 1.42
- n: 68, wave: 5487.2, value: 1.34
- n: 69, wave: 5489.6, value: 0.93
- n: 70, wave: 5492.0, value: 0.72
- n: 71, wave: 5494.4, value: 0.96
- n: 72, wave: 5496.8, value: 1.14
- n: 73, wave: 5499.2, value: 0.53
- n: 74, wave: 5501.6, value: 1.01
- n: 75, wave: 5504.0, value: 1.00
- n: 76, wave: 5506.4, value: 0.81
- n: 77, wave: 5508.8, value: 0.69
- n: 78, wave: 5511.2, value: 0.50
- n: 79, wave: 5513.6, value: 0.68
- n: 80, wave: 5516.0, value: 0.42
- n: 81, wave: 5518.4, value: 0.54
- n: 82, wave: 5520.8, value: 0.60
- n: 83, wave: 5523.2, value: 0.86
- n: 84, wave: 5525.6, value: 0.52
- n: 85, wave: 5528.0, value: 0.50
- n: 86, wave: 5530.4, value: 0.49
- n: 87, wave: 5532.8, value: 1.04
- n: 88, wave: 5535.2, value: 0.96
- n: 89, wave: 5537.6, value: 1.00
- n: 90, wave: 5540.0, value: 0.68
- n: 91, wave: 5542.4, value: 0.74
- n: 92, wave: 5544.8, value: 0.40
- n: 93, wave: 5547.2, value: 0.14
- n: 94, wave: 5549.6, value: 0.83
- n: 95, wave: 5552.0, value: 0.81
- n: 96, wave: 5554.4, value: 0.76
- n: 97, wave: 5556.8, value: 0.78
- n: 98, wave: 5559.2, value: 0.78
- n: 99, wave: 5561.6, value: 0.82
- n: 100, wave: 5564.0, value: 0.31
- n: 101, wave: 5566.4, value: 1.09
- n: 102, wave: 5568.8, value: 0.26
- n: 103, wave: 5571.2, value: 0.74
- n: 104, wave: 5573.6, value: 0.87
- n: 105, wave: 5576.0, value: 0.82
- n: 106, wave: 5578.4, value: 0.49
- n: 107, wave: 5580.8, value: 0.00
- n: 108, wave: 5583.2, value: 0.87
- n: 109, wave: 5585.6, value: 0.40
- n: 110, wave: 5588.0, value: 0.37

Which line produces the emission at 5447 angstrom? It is C IV 1549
